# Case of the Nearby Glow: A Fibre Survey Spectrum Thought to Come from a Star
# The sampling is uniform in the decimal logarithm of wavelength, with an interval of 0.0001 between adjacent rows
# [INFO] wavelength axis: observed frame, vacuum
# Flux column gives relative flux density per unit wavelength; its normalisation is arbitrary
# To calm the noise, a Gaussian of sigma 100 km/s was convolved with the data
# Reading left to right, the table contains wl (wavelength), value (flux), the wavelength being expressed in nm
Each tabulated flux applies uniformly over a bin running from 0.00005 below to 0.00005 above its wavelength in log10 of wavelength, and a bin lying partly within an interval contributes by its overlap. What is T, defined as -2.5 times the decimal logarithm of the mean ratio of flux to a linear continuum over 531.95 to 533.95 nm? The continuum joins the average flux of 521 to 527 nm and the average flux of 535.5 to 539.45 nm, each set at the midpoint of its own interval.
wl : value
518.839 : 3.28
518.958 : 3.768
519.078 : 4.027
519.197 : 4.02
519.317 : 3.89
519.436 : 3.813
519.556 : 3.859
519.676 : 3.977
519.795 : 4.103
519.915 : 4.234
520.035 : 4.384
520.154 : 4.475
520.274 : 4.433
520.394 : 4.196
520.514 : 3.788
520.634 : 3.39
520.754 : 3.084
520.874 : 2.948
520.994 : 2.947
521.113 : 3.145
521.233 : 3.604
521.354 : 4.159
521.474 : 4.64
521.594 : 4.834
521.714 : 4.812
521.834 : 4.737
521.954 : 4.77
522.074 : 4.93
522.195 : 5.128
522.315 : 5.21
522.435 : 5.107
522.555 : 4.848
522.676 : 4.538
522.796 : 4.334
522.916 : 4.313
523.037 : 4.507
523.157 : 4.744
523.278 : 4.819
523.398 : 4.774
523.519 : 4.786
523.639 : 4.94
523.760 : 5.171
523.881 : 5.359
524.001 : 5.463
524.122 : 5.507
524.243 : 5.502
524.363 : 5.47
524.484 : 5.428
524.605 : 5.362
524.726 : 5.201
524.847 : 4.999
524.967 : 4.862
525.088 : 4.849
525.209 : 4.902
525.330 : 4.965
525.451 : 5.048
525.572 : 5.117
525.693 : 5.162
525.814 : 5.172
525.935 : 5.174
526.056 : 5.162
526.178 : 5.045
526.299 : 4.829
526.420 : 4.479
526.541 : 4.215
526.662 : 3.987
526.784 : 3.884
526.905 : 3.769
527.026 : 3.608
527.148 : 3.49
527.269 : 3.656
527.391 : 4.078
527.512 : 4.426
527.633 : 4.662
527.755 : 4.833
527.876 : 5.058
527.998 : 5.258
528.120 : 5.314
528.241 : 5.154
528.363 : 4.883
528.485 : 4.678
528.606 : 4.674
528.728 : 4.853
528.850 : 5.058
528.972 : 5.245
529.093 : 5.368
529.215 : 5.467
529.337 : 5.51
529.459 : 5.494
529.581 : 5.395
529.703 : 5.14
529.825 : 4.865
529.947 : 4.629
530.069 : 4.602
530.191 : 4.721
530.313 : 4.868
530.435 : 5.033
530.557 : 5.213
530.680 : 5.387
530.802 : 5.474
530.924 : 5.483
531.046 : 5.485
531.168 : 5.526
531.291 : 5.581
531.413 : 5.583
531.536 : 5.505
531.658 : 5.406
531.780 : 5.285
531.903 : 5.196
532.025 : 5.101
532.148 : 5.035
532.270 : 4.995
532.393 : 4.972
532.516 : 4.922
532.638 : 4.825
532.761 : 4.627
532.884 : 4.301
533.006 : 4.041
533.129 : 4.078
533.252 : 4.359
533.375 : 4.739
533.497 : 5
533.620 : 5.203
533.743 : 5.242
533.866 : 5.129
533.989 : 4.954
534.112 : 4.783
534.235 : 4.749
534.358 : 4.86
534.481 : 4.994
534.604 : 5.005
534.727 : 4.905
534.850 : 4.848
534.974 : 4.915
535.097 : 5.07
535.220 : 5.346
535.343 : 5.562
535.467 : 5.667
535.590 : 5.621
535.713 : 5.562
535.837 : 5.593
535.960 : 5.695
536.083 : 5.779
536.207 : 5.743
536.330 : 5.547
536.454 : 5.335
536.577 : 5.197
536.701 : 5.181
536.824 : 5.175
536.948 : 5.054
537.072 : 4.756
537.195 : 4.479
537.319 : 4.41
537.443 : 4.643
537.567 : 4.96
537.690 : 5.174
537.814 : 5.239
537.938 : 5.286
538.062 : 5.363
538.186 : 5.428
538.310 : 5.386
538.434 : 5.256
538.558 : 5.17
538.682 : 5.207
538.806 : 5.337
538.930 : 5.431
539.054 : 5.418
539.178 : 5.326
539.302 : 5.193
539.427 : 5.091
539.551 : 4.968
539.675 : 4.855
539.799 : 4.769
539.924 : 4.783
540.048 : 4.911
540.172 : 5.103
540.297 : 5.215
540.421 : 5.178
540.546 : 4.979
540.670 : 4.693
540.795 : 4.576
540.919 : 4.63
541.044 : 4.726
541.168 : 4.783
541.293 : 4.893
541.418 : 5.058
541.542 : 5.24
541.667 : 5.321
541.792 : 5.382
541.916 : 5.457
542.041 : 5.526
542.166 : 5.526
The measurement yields 0.07 mag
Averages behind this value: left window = 4.79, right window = 5.26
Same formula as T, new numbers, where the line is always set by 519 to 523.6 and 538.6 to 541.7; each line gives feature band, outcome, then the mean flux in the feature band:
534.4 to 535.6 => -0.076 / 5.17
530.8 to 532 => -0.165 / 5.44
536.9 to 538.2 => -0.009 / 4.96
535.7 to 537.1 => -0.109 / 5.39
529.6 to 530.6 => -0.063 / 4.9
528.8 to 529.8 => -0.160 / 5.32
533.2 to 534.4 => -0.030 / 4.91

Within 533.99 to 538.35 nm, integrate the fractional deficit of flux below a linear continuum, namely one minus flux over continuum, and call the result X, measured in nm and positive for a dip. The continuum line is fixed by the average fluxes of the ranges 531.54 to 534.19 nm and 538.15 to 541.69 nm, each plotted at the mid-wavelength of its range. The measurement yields -0.19 nm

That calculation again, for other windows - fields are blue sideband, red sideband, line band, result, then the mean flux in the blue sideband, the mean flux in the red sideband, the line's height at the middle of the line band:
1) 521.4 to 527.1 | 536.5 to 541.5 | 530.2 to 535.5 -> -0.09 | 4.86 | 5.03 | 4.96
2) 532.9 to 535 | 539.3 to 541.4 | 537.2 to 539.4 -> -0.14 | 4.8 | 4.9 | 4.86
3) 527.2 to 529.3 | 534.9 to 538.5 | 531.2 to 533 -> -0.01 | 4.87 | 5.25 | 5.04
